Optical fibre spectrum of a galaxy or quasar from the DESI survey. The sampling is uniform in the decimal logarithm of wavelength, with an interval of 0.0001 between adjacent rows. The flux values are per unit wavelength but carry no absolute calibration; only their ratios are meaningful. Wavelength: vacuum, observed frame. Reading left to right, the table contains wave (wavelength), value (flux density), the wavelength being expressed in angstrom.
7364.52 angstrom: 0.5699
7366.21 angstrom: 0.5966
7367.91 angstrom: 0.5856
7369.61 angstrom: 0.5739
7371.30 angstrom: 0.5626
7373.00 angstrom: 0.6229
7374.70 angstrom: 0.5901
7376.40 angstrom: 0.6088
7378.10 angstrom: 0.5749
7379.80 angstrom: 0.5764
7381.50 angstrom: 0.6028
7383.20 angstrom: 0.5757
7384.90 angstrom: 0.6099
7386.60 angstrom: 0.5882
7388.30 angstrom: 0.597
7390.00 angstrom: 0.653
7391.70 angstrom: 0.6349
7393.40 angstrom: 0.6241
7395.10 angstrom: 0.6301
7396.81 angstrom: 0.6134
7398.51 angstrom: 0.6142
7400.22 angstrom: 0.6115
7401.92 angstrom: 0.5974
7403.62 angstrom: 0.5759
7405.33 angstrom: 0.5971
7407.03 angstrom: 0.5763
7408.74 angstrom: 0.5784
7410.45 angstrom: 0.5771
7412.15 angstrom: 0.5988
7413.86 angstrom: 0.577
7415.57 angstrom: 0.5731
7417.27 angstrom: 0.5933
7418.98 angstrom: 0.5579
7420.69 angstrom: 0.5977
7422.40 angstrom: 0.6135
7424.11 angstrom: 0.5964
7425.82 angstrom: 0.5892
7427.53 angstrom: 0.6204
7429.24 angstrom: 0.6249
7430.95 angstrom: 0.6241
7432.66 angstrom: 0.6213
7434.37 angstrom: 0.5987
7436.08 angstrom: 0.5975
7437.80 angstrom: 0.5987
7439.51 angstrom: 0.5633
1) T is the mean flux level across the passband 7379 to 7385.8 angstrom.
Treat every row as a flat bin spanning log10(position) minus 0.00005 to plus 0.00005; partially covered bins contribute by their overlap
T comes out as 0.591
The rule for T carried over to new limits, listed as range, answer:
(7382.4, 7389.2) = 0.594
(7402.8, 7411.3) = 0.581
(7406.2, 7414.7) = 0.581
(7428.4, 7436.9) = 0.614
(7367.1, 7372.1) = 0.574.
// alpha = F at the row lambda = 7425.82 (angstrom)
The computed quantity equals 0.5892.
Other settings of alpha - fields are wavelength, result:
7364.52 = 0.5699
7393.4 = 0.6241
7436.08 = 0.5975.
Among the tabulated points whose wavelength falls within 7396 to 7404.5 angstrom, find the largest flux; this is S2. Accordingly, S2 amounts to 0.6142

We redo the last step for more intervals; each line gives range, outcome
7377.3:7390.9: 0.653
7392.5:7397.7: 0.6301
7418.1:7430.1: 0.6249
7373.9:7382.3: 0.6088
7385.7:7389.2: 0.597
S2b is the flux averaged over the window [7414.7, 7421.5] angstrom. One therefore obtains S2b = 0.581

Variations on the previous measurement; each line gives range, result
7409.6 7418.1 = 0.584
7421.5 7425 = 0.604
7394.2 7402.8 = 0.613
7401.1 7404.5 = 0.587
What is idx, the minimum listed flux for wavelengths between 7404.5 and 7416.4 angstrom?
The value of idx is 0.5731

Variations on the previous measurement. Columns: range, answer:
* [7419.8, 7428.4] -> 0.5892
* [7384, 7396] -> 0.5882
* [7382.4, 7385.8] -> 0.5757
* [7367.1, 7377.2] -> 0.5626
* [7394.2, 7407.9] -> 0.5759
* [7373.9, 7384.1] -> 0.5749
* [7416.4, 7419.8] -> 0.5579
